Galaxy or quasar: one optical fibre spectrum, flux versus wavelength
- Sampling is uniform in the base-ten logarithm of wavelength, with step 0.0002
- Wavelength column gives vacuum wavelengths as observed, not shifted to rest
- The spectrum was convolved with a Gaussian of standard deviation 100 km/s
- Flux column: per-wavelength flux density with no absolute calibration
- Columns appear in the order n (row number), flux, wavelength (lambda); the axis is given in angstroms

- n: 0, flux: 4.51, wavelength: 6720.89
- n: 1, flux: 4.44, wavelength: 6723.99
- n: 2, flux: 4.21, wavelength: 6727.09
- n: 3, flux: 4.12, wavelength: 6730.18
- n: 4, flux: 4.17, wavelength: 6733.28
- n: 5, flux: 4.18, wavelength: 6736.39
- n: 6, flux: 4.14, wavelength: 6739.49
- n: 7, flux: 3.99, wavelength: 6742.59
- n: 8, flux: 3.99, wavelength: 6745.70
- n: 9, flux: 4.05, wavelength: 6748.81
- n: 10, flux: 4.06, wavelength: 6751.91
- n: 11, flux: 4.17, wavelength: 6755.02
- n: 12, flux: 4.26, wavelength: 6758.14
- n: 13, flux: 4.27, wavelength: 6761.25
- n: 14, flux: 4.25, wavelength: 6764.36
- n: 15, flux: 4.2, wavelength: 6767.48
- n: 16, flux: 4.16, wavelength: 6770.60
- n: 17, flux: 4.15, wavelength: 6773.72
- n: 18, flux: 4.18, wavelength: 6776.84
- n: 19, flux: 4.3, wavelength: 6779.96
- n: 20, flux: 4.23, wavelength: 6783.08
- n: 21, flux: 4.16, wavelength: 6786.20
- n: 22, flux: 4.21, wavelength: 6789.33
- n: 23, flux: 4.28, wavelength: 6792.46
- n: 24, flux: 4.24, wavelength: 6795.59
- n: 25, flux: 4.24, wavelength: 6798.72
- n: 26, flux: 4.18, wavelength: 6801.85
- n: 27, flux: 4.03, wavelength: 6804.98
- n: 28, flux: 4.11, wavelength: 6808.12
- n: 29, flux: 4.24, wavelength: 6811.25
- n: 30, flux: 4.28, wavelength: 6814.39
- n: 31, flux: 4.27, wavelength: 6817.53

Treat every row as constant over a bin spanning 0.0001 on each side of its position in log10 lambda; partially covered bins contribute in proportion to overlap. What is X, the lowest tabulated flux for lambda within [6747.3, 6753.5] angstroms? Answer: 4.05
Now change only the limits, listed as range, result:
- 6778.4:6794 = 4.16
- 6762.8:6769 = 4.2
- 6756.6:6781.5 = 4.15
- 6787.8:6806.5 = 4.03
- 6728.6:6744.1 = 3.99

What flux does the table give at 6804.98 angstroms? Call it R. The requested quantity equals 4.03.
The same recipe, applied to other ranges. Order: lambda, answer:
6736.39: 4.18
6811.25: 4.24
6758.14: 4.26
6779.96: 4.3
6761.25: 4.27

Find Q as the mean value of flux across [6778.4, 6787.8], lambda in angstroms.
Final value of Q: 4.23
